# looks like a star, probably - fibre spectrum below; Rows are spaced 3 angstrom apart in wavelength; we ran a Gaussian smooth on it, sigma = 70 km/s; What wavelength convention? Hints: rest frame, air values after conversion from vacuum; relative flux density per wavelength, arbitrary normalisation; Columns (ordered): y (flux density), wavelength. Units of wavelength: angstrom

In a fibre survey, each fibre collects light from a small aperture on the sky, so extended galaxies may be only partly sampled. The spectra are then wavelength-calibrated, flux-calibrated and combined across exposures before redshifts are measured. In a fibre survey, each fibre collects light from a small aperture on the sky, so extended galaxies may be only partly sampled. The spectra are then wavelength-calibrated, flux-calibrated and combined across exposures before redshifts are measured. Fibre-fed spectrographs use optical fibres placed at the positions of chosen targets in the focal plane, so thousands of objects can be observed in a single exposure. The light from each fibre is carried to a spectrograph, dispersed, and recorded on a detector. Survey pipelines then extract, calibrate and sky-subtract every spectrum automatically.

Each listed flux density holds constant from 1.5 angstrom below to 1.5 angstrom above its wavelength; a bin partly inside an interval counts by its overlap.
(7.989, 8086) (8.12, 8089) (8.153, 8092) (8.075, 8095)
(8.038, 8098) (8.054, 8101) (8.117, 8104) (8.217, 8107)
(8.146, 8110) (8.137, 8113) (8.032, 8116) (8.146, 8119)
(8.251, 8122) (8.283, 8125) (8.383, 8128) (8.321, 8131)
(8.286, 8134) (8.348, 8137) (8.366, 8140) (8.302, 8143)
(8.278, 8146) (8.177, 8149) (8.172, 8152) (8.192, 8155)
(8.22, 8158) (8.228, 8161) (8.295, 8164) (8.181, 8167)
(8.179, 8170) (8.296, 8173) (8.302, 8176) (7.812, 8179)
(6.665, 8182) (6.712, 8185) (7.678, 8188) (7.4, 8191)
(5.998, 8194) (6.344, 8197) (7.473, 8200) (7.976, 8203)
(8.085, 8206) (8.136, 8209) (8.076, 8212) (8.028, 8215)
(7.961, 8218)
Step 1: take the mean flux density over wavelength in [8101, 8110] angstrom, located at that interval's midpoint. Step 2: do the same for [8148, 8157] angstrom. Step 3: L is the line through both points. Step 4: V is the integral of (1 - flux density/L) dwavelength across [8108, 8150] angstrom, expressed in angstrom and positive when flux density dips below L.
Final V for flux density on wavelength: -0.4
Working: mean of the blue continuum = 8.14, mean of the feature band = 8.25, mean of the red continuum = 8.18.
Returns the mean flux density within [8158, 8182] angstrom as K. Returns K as 8.09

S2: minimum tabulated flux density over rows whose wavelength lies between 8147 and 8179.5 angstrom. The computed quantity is 7.812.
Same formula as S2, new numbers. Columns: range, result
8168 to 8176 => 8.179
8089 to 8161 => 8.032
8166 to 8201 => 5.998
